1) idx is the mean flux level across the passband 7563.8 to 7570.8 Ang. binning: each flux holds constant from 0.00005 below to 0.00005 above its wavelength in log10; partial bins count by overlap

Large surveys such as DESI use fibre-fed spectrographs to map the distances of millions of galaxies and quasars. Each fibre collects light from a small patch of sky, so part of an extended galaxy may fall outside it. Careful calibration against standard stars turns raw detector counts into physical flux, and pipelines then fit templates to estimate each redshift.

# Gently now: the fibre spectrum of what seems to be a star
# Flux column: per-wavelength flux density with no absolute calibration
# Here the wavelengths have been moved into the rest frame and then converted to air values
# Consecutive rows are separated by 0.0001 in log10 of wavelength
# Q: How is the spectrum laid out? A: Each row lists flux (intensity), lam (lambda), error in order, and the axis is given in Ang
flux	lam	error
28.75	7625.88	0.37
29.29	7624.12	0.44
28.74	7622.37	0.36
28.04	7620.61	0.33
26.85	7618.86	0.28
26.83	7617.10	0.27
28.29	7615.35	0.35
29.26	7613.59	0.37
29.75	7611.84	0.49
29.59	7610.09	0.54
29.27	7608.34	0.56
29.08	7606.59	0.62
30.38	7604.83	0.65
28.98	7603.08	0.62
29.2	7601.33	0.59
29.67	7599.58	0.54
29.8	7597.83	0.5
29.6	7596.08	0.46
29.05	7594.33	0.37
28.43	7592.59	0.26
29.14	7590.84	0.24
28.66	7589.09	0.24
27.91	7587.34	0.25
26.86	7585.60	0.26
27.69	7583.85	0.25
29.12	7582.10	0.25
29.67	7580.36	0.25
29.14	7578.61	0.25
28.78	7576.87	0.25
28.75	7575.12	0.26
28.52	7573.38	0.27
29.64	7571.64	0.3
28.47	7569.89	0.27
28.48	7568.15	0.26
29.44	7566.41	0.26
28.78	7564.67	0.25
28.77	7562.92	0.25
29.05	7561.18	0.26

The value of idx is 28.8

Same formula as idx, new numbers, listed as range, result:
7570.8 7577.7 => 28.9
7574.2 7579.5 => 28.9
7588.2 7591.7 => 28.9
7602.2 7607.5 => 29.4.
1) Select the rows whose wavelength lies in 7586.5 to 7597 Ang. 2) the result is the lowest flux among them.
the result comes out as 27.91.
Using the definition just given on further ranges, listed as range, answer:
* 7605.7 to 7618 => 26.83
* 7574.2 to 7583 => 28.75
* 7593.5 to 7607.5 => 28.98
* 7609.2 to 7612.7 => 29.59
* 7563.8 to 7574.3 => 28.47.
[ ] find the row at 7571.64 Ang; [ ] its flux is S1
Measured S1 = 29.64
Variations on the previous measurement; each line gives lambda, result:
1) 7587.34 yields 27.91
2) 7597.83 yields 29.8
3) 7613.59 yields 29.26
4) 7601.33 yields 29.2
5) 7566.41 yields 29.44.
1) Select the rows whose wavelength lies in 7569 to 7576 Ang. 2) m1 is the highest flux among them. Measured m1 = 29.64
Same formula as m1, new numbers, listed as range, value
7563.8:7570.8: 29.44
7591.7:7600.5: 29.8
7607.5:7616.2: 29.75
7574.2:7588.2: 29.67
